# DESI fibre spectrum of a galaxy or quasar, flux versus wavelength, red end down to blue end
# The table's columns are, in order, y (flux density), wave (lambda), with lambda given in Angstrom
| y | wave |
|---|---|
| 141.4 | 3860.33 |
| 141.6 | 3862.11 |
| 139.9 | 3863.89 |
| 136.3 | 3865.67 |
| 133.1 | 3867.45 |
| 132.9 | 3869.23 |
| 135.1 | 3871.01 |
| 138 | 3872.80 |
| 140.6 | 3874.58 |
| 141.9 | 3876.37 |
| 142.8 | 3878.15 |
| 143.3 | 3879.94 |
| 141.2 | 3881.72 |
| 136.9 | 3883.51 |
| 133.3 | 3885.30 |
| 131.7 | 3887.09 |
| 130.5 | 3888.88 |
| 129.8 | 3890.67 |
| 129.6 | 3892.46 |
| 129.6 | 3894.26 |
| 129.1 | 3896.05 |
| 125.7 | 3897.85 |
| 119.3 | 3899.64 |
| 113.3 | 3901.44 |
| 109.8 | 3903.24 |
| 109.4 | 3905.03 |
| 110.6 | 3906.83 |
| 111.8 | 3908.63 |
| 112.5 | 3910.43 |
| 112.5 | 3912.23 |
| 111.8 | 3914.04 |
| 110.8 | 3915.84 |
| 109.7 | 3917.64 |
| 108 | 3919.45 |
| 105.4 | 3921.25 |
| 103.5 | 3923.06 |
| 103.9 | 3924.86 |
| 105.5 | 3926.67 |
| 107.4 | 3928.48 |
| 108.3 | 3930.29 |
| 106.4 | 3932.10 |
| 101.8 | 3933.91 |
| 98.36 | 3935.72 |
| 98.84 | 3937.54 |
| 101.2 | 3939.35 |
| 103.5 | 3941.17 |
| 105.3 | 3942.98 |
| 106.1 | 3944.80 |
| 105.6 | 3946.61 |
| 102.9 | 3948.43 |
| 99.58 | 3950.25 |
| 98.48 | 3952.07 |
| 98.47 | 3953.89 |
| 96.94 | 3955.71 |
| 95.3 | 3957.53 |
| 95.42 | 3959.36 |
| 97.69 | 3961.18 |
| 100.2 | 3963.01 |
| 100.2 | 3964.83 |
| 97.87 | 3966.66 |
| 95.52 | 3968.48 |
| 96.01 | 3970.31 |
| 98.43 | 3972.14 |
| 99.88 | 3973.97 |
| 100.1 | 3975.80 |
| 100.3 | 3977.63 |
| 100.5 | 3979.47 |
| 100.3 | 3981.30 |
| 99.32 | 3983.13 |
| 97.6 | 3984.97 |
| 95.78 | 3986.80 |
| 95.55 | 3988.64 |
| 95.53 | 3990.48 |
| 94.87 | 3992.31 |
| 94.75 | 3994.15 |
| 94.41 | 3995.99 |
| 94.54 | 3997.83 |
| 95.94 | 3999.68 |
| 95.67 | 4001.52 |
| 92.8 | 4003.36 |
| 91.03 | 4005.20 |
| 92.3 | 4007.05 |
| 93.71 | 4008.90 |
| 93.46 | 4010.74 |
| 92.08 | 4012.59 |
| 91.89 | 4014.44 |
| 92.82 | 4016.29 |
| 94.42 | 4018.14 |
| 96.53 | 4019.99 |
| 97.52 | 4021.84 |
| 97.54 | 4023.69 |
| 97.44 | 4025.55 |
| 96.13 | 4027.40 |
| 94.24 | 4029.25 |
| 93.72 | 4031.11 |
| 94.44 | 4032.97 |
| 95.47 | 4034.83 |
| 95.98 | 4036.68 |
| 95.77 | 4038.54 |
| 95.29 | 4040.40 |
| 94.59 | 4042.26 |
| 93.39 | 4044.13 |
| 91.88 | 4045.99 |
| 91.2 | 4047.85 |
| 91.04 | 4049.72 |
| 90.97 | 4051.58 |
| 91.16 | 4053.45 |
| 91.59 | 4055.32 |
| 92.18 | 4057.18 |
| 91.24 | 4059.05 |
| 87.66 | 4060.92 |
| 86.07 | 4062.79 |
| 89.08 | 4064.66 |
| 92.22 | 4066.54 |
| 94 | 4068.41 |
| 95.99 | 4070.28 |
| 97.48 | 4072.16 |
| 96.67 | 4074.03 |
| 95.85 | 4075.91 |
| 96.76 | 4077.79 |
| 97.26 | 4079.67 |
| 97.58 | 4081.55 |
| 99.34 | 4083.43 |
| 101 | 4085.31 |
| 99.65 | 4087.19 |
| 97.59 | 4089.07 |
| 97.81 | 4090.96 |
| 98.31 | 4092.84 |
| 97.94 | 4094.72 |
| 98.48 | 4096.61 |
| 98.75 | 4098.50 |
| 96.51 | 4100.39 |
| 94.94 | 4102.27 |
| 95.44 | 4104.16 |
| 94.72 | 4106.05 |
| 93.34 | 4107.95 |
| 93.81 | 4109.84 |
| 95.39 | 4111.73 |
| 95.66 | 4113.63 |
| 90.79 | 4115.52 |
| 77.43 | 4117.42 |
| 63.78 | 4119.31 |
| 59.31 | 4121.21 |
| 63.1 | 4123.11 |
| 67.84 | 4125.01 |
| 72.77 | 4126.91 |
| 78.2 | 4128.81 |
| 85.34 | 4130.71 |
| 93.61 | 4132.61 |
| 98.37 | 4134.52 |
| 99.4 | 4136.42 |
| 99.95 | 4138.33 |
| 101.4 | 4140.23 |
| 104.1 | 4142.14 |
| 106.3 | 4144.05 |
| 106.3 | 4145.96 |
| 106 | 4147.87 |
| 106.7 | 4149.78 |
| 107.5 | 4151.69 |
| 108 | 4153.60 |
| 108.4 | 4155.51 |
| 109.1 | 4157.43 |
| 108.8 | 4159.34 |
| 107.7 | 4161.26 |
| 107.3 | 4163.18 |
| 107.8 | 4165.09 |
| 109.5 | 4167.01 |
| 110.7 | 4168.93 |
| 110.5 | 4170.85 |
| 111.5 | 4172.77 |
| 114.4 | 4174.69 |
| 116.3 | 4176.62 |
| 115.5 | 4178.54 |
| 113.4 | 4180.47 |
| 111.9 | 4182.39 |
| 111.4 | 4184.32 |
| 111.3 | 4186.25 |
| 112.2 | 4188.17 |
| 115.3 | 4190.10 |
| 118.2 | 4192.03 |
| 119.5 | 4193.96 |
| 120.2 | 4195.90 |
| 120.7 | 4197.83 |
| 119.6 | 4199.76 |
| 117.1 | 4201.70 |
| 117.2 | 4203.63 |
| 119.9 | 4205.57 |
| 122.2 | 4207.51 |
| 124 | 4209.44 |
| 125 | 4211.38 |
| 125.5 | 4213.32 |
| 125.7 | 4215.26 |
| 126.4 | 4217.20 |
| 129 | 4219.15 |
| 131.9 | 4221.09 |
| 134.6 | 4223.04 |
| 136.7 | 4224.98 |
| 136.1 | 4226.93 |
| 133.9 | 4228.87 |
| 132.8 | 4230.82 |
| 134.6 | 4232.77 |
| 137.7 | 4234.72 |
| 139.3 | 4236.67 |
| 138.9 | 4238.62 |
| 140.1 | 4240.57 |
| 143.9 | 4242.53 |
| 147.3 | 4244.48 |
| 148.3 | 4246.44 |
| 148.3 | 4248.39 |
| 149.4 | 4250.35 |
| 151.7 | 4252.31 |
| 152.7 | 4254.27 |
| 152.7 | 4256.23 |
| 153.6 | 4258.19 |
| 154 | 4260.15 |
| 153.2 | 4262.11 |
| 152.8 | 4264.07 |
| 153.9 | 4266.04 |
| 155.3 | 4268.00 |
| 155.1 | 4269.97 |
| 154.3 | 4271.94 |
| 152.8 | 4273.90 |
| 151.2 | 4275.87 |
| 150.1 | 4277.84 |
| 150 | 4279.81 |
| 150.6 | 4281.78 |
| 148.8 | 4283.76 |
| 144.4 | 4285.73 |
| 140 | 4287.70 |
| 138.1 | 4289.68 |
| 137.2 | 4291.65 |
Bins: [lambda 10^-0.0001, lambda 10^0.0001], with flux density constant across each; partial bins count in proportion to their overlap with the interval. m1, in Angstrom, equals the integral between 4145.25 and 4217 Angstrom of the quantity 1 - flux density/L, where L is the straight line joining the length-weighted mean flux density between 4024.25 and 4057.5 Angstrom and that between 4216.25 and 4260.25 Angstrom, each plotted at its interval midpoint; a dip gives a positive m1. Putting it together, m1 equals 7.5 Angstrom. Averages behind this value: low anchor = 93.8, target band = 114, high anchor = 141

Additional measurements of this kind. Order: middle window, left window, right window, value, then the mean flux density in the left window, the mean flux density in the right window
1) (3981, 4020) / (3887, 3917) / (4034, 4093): 3.5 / 119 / 94.4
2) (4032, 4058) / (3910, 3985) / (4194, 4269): 4.8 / 102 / 137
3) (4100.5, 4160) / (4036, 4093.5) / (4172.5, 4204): 7.2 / 94.4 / 116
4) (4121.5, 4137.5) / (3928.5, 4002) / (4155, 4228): 4.5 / 99.2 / 118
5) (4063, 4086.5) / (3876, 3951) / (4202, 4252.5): 5.5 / 115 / 134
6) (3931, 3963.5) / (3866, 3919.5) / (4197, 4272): 6.9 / 126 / 138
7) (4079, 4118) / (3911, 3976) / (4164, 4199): 5.0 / 102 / 114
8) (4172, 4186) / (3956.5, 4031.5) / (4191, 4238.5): 1.0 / 96.1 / 127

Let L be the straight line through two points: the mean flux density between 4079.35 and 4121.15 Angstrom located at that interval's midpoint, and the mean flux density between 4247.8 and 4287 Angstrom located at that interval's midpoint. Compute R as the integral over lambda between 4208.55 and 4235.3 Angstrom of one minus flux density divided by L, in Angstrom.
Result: 1.0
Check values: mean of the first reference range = 93.5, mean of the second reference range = 152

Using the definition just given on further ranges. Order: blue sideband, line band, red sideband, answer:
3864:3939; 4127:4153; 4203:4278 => 7.0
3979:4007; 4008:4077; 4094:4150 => 0.2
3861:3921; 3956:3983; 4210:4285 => 6.6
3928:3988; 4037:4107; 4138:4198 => 7.3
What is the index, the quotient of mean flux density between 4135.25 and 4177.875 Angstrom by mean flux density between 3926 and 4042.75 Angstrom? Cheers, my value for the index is 1.10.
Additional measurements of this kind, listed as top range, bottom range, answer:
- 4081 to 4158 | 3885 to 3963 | 0.86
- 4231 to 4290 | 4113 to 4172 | 1.54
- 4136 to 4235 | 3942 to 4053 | 1.21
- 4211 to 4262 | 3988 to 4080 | 1.49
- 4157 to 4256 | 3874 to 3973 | 1.12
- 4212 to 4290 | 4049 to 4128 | 1.58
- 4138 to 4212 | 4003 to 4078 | 1.20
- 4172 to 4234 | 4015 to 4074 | 1.31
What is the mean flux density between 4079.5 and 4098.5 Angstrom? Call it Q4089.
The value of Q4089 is 98.6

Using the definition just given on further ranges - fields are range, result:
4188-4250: 130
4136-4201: 111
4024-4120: 93.9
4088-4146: 90.6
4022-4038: 95.7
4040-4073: 92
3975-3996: 97.5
